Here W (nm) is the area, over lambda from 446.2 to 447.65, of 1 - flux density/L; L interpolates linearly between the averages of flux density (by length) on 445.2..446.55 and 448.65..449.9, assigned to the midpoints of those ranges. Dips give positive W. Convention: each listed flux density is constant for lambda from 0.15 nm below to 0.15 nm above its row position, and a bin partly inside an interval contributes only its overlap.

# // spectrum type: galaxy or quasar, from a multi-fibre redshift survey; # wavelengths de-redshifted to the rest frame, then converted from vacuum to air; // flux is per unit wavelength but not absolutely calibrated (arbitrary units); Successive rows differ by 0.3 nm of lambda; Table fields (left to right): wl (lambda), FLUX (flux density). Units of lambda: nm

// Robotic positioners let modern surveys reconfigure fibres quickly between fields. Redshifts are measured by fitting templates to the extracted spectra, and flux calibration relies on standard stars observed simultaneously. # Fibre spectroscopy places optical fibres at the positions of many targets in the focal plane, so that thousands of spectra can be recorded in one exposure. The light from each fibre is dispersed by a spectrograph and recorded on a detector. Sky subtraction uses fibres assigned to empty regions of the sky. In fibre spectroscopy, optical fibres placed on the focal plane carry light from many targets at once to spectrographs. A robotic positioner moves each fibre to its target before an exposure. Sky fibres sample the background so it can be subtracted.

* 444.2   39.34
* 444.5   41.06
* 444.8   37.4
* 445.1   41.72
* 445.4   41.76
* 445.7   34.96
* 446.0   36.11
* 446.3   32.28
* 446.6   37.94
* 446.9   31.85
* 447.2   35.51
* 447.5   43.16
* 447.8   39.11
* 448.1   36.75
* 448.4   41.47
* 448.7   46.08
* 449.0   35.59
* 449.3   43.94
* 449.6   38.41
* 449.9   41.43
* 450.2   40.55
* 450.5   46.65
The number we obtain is 0.06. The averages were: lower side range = 36.6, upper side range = 40.7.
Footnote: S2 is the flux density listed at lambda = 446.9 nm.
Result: 31.85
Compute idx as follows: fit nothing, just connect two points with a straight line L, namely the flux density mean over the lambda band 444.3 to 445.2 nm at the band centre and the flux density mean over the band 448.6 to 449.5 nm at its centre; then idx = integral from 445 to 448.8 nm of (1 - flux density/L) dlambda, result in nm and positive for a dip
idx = 0.23 nm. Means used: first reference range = 39.9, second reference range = 41.4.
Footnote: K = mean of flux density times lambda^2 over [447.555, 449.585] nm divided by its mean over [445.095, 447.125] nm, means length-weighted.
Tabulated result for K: 1.1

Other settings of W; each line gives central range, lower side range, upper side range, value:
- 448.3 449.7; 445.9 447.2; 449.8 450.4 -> -0.07 nm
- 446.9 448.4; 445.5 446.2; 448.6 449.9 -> 0.01 nm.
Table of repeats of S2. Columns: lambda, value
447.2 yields 35.51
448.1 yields 36.75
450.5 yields 46.65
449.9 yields 41.43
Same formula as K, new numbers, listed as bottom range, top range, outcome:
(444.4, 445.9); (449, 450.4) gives 1.06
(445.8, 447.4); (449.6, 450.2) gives 1.17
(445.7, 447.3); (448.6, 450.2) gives 1.19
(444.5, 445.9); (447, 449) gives 1.03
